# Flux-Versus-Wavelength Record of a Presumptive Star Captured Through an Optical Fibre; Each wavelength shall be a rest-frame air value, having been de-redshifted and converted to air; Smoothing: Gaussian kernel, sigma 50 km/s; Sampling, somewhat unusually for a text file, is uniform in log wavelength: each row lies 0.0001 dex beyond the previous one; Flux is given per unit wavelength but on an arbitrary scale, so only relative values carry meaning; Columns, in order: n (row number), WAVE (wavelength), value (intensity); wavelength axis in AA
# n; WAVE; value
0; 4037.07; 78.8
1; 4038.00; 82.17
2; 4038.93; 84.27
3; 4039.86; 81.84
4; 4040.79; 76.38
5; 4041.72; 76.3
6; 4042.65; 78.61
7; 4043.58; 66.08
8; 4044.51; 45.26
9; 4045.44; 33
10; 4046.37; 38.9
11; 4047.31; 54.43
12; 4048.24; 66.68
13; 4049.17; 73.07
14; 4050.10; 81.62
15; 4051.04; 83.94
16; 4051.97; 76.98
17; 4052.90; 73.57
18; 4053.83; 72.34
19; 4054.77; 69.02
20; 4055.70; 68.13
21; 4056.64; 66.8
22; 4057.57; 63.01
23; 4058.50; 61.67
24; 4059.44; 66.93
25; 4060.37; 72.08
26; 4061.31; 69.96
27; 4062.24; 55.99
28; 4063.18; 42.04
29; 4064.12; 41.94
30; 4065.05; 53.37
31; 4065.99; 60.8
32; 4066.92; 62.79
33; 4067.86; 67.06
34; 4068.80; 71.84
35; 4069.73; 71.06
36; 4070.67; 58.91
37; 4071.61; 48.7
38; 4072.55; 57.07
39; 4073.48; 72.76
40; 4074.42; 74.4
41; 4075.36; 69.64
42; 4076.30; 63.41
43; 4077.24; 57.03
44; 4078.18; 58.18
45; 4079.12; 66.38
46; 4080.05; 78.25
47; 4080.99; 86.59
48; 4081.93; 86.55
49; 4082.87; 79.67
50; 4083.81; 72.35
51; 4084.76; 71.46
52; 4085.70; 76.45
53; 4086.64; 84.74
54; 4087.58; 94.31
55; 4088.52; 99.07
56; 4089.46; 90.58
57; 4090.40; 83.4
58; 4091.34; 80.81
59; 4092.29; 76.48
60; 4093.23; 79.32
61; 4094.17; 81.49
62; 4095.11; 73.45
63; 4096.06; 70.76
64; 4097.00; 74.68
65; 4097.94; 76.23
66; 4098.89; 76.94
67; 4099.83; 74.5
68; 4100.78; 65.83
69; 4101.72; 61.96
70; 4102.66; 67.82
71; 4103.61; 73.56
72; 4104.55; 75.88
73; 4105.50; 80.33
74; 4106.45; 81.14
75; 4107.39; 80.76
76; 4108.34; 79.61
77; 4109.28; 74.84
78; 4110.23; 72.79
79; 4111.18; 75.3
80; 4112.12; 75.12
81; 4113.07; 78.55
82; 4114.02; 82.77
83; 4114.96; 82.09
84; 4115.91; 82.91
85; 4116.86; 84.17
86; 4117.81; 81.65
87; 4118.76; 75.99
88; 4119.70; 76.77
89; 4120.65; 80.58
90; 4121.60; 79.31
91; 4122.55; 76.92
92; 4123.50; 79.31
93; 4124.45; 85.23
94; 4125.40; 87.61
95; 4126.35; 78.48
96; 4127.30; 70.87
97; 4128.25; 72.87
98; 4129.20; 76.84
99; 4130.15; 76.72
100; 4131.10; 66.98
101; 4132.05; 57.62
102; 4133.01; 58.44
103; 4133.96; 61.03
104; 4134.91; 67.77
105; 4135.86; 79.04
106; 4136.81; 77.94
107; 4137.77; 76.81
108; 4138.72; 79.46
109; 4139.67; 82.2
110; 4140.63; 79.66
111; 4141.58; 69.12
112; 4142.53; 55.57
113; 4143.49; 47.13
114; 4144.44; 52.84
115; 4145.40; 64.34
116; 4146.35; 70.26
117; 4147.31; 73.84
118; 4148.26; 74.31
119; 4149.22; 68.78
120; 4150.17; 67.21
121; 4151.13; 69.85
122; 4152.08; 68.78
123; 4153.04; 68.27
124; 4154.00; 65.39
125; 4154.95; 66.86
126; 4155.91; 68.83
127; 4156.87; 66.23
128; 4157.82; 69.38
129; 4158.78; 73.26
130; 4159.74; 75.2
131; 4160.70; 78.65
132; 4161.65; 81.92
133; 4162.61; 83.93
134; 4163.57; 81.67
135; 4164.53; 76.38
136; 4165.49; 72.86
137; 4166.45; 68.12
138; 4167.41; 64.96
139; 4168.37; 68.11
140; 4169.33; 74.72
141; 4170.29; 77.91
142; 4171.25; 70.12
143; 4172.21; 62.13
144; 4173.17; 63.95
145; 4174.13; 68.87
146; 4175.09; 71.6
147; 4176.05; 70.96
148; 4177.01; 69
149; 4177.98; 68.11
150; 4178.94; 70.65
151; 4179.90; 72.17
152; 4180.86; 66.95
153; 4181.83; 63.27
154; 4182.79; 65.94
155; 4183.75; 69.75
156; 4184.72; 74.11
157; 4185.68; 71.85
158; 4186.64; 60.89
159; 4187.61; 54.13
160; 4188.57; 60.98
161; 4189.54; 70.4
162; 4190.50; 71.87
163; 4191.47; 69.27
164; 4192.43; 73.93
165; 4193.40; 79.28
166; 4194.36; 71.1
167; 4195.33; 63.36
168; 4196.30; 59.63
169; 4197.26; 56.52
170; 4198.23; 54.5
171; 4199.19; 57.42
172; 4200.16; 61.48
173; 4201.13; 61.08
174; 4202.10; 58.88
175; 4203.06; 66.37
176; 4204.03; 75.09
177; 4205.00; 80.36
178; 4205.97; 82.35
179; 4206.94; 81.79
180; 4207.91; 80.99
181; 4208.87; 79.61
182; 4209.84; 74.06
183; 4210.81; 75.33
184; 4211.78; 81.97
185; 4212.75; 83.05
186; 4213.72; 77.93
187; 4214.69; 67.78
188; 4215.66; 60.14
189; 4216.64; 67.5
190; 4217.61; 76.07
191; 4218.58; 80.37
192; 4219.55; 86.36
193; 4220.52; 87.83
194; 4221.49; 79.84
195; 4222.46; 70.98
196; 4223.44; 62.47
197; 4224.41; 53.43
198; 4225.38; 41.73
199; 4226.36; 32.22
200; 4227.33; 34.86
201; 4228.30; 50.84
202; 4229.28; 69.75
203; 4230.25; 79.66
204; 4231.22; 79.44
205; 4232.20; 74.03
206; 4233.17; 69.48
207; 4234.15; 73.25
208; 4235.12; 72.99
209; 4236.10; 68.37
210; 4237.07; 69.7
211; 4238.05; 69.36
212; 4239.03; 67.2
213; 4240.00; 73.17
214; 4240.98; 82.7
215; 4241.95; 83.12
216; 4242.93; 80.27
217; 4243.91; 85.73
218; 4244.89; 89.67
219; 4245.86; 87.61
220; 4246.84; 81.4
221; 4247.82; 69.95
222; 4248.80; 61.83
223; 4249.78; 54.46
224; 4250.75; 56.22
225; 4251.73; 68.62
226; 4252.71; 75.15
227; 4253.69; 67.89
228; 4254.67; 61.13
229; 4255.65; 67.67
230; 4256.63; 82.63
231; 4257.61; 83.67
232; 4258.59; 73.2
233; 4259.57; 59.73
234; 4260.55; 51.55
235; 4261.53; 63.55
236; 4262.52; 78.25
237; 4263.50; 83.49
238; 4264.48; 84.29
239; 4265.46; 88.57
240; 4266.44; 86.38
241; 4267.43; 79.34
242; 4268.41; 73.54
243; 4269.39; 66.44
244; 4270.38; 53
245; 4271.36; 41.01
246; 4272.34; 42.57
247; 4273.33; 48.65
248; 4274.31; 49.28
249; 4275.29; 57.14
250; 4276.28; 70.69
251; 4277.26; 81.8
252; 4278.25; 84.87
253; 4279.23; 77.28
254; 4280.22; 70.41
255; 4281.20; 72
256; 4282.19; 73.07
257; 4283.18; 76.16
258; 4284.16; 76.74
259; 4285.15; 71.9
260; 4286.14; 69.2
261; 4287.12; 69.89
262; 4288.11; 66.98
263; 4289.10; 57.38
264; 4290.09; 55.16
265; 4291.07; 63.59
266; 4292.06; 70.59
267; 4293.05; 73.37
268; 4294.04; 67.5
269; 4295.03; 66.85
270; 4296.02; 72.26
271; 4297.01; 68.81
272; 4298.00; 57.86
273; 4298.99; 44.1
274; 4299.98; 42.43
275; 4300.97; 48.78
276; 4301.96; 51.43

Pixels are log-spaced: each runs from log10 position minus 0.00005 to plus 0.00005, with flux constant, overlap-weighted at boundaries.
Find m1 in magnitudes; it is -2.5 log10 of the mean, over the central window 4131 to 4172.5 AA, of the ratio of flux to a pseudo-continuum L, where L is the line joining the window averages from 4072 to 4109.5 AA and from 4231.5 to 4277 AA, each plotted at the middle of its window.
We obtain 0.05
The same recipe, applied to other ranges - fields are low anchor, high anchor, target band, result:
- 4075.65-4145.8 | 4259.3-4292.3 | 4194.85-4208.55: 0.06 mag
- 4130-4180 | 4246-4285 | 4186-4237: 0.02 mag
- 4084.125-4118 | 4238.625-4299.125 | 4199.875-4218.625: -0.01 mag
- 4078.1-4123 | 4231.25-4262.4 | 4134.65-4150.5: 0.10 mag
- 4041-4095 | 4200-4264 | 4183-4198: 0.06 mag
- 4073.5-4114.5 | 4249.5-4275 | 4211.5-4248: -0.04 mag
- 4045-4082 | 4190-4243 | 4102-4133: -0.16 mag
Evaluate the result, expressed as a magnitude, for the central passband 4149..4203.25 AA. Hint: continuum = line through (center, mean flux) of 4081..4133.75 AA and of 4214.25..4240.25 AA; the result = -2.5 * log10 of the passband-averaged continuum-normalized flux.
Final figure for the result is 0.05 mag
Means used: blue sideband 77.4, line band 68.6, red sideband 67.3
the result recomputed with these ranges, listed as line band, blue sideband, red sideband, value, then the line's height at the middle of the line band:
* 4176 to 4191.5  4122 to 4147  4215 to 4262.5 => 0.05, 70.5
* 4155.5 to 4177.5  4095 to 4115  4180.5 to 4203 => -0.06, 68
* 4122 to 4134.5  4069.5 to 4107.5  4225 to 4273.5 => 0.00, 73.1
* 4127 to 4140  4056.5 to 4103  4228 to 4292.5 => -0.02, 70.4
